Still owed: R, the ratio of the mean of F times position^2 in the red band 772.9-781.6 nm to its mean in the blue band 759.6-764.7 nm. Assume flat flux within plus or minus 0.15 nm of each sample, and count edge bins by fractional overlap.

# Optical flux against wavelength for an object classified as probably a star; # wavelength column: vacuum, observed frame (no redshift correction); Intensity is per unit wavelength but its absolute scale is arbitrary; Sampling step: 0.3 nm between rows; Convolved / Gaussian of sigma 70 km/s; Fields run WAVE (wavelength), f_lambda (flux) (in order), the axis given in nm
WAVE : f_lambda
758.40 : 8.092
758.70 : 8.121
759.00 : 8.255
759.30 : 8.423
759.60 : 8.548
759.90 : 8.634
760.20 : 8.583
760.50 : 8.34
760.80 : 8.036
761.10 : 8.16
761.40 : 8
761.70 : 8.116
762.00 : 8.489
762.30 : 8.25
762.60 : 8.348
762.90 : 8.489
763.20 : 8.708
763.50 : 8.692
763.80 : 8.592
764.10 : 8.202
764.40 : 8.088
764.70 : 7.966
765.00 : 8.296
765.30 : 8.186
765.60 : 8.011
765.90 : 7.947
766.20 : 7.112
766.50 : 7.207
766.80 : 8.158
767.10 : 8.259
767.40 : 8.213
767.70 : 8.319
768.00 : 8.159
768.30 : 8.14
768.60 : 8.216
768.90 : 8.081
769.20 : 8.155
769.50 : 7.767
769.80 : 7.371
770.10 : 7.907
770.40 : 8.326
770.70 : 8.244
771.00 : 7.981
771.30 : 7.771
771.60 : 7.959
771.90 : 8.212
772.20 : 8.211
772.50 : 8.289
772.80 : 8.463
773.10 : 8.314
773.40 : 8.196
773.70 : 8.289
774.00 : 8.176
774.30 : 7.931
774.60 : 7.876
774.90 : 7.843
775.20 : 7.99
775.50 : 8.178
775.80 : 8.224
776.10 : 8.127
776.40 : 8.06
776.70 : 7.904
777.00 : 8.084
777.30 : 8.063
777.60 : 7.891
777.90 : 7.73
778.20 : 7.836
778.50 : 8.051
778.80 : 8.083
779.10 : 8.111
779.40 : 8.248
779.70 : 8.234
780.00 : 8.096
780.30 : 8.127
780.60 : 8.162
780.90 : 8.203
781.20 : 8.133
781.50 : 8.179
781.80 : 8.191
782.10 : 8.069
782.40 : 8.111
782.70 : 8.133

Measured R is 1.0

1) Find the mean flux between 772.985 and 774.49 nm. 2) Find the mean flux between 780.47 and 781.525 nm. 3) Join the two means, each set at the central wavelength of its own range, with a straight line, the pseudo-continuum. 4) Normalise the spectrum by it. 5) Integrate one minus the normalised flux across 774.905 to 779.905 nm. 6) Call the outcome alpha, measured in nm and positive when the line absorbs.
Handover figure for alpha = 0.08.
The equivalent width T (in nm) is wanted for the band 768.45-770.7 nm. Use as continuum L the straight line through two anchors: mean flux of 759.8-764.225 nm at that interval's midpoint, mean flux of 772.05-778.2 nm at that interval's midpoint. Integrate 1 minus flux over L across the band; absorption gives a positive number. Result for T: 0.06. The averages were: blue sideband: 8.37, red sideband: 8.09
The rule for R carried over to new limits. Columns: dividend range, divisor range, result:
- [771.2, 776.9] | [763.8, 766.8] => 1.04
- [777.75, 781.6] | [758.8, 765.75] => 1.02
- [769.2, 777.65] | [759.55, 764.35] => 0.99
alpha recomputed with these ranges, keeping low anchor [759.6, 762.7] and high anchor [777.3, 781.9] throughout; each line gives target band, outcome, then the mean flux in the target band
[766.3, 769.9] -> 0.10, 8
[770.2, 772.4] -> 0.02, 8.1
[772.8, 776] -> 0.01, 8.12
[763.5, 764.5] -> -0.01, 8.36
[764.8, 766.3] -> 0.06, 7.94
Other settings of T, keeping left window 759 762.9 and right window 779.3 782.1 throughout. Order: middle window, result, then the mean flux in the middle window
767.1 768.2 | 0.006 nm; 8.23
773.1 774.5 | 0.012 nm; 8.16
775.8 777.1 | 0.022 nm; 8.06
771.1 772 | 0.030 nm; 7.97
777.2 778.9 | 0.053 nm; 7.93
